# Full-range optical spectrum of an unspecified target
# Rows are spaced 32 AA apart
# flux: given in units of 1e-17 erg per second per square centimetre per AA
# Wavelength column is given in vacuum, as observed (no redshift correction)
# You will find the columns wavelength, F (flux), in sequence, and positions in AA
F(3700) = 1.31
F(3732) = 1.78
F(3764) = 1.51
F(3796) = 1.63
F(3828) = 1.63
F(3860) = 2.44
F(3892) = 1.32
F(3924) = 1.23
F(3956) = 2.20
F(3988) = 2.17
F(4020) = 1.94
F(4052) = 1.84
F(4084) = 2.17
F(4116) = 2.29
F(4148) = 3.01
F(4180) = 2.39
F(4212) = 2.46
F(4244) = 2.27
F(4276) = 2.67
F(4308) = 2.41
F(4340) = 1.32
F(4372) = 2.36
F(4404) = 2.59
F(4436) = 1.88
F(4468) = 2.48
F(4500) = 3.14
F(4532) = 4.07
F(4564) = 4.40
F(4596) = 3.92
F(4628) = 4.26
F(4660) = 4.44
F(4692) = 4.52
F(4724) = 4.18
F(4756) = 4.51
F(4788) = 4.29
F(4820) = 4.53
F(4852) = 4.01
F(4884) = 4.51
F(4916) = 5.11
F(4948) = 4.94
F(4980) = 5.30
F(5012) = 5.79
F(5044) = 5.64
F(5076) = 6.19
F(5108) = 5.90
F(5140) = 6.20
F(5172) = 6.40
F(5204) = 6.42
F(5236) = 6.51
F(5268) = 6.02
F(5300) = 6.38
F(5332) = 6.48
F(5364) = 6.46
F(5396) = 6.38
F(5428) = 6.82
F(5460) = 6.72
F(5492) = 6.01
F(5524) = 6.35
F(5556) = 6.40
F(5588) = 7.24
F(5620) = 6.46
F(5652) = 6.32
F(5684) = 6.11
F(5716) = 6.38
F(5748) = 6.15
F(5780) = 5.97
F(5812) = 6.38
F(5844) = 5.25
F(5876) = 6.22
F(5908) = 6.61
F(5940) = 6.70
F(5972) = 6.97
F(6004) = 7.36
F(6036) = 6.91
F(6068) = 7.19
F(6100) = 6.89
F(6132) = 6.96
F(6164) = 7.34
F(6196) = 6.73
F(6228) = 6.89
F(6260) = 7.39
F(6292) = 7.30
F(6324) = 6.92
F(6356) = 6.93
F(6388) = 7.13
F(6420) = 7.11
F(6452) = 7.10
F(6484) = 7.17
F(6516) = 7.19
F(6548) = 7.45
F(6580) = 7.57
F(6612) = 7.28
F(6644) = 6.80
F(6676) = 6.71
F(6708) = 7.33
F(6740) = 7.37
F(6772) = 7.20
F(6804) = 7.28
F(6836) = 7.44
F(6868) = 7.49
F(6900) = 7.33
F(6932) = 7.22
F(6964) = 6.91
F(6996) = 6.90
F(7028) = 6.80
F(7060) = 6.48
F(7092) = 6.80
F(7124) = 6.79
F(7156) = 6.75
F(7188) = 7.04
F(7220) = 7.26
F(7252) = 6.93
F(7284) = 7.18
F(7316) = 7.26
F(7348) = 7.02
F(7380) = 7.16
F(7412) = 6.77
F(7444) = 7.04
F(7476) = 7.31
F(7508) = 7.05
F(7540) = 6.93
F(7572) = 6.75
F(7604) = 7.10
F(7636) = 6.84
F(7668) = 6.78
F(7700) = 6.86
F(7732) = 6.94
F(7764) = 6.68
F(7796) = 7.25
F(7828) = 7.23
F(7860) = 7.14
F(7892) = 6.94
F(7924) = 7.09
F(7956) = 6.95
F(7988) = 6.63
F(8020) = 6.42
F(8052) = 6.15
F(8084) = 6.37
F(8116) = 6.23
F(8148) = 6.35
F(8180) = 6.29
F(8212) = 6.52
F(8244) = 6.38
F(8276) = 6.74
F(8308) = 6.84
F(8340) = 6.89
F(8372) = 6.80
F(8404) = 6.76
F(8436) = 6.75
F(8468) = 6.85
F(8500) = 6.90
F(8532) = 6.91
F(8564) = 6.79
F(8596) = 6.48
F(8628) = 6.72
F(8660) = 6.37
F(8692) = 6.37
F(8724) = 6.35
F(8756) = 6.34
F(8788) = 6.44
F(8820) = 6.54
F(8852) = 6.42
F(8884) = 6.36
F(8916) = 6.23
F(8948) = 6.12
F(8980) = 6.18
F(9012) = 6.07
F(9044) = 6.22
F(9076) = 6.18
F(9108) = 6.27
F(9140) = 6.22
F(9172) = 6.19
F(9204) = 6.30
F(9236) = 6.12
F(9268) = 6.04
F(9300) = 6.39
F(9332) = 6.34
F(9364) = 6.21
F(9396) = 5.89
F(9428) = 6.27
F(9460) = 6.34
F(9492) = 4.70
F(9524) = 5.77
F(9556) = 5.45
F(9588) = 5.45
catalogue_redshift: 0.130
